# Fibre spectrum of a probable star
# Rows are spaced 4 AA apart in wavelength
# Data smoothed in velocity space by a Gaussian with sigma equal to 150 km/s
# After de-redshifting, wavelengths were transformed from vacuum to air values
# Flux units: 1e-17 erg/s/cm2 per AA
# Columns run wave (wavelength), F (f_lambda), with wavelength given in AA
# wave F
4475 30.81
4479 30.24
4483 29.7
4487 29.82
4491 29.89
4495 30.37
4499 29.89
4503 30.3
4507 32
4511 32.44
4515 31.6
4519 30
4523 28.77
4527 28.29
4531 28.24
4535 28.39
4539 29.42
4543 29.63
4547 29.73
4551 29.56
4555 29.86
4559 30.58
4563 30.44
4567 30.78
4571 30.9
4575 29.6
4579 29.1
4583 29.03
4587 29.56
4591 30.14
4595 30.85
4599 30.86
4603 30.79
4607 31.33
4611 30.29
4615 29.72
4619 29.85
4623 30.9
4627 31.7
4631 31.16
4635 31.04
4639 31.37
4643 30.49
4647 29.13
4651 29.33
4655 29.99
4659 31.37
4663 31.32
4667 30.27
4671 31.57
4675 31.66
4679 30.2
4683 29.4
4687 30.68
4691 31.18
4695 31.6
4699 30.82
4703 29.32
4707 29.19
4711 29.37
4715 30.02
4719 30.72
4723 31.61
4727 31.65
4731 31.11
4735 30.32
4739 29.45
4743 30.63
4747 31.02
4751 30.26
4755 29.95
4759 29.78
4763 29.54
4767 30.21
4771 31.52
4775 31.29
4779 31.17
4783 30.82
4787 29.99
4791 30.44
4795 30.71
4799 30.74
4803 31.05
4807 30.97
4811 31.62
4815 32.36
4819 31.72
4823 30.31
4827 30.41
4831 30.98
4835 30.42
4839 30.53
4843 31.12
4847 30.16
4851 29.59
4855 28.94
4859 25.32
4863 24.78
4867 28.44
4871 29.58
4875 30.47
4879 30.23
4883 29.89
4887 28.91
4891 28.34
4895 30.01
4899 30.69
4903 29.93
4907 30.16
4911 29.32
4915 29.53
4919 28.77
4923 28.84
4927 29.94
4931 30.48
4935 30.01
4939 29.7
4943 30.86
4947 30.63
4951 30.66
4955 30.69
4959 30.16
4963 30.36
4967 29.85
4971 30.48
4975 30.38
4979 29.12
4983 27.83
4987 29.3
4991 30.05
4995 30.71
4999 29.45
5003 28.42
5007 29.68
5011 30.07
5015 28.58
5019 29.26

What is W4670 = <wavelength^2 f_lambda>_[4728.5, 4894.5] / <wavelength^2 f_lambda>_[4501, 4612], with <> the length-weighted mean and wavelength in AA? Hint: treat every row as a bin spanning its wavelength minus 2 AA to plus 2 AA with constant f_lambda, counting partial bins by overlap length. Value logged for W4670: 1.12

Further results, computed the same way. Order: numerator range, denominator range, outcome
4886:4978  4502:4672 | 1.14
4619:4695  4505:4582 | 1.08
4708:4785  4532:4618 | 1.10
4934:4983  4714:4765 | 1.08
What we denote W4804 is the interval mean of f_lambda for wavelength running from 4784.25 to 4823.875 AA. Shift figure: 31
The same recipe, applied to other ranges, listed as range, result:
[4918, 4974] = 30.1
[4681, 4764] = 30.4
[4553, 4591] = 30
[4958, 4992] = 29.7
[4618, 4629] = 30.9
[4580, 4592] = 29.5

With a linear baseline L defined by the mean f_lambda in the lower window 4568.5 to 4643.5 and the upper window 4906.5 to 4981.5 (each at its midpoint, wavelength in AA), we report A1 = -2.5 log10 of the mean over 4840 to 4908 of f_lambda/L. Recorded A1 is 0.03 mag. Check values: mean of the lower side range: 30.5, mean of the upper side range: 30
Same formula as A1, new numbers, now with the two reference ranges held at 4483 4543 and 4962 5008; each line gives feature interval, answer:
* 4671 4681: -0.04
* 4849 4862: 0.08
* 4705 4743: -0.02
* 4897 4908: -0.02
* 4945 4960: -0.03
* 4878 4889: 0.00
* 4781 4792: -0.02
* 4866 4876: 0.01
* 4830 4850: -0.03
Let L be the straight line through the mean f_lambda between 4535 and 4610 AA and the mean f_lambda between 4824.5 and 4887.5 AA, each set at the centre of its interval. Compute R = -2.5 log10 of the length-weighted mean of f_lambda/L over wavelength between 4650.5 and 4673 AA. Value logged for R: -0.03 mag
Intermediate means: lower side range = 30.1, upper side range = 29.4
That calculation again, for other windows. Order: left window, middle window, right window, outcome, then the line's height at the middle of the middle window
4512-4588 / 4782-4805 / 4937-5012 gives -0.029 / 29.8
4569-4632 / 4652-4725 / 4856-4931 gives -0.021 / 30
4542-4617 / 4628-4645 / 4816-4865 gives -0.037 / 30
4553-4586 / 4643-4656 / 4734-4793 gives 0.021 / 30.2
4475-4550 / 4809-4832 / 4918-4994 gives -0.047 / 29.9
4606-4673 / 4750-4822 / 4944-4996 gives -0.015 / 30.4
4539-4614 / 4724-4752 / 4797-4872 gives -0.024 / 30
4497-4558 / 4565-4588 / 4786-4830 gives 0.008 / 30.1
